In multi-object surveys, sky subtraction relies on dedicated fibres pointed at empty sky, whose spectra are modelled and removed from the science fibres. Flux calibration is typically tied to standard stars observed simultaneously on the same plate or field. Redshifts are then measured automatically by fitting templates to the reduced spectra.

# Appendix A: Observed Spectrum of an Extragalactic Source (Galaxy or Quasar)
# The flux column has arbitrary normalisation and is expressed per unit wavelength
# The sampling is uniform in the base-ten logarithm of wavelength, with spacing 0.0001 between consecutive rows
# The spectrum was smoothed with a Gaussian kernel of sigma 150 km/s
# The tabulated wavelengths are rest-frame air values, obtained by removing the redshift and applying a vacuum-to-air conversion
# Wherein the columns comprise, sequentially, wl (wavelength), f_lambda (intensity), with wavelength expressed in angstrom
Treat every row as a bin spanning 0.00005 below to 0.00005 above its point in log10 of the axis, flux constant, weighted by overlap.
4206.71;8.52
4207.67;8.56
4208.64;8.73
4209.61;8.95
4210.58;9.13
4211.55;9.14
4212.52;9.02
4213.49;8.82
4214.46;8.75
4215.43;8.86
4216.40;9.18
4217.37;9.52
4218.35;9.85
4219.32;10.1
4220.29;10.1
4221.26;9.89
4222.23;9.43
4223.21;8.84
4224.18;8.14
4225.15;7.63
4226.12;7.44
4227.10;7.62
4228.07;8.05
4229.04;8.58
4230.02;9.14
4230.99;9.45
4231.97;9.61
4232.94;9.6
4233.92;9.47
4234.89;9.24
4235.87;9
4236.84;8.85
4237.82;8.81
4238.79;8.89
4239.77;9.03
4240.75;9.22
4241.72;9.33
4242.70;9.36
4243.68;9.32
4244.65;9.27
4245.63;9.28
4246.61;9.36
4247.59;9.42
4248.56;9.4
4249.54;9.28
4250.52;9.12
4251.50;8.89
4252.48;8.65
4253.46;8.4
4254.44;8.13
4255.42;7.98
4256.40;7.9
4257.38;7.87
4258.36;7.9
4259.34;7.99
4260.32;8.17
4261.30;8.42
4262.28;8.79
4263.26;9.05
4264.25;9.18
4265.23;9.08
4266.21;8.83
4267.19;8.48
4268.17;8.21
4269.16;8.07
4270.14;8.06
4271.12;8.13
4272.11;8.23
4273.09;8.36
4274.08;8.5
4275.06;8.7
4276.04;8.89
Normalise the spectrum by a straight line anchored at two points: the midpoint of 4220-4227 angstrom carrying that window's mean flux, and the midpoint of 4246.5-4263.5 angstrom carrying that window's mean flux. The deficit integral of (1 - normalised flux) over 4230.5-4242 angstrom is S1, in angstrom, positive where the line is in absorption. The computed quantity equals -0.8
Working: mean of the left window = 8.68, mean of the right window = 8.57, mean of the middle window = 9.21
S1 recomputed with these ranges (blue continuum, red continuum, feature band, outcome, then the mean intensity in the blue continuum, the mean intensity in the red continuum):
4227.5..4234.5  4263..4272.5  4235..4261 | 0.1 angstrom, 9.12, 8.52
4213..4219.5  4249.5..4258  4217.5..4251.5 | -1.0 angstrom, 9.25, 8.41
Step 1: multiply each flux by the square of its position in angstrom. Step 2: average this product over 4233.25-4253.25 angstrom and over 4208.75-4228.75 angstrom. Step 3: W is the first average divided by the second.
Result 1.0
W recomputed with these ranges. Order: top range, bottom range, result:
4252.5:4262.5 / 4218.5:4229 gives 0.95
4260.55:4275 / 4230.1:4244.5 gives 0.94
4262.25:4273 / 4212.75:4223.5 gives 0.93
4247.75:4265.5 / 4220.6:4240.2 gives 0.98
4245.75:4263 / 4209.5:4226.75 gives 0.97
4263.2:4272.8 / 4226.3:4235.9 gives 0.97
